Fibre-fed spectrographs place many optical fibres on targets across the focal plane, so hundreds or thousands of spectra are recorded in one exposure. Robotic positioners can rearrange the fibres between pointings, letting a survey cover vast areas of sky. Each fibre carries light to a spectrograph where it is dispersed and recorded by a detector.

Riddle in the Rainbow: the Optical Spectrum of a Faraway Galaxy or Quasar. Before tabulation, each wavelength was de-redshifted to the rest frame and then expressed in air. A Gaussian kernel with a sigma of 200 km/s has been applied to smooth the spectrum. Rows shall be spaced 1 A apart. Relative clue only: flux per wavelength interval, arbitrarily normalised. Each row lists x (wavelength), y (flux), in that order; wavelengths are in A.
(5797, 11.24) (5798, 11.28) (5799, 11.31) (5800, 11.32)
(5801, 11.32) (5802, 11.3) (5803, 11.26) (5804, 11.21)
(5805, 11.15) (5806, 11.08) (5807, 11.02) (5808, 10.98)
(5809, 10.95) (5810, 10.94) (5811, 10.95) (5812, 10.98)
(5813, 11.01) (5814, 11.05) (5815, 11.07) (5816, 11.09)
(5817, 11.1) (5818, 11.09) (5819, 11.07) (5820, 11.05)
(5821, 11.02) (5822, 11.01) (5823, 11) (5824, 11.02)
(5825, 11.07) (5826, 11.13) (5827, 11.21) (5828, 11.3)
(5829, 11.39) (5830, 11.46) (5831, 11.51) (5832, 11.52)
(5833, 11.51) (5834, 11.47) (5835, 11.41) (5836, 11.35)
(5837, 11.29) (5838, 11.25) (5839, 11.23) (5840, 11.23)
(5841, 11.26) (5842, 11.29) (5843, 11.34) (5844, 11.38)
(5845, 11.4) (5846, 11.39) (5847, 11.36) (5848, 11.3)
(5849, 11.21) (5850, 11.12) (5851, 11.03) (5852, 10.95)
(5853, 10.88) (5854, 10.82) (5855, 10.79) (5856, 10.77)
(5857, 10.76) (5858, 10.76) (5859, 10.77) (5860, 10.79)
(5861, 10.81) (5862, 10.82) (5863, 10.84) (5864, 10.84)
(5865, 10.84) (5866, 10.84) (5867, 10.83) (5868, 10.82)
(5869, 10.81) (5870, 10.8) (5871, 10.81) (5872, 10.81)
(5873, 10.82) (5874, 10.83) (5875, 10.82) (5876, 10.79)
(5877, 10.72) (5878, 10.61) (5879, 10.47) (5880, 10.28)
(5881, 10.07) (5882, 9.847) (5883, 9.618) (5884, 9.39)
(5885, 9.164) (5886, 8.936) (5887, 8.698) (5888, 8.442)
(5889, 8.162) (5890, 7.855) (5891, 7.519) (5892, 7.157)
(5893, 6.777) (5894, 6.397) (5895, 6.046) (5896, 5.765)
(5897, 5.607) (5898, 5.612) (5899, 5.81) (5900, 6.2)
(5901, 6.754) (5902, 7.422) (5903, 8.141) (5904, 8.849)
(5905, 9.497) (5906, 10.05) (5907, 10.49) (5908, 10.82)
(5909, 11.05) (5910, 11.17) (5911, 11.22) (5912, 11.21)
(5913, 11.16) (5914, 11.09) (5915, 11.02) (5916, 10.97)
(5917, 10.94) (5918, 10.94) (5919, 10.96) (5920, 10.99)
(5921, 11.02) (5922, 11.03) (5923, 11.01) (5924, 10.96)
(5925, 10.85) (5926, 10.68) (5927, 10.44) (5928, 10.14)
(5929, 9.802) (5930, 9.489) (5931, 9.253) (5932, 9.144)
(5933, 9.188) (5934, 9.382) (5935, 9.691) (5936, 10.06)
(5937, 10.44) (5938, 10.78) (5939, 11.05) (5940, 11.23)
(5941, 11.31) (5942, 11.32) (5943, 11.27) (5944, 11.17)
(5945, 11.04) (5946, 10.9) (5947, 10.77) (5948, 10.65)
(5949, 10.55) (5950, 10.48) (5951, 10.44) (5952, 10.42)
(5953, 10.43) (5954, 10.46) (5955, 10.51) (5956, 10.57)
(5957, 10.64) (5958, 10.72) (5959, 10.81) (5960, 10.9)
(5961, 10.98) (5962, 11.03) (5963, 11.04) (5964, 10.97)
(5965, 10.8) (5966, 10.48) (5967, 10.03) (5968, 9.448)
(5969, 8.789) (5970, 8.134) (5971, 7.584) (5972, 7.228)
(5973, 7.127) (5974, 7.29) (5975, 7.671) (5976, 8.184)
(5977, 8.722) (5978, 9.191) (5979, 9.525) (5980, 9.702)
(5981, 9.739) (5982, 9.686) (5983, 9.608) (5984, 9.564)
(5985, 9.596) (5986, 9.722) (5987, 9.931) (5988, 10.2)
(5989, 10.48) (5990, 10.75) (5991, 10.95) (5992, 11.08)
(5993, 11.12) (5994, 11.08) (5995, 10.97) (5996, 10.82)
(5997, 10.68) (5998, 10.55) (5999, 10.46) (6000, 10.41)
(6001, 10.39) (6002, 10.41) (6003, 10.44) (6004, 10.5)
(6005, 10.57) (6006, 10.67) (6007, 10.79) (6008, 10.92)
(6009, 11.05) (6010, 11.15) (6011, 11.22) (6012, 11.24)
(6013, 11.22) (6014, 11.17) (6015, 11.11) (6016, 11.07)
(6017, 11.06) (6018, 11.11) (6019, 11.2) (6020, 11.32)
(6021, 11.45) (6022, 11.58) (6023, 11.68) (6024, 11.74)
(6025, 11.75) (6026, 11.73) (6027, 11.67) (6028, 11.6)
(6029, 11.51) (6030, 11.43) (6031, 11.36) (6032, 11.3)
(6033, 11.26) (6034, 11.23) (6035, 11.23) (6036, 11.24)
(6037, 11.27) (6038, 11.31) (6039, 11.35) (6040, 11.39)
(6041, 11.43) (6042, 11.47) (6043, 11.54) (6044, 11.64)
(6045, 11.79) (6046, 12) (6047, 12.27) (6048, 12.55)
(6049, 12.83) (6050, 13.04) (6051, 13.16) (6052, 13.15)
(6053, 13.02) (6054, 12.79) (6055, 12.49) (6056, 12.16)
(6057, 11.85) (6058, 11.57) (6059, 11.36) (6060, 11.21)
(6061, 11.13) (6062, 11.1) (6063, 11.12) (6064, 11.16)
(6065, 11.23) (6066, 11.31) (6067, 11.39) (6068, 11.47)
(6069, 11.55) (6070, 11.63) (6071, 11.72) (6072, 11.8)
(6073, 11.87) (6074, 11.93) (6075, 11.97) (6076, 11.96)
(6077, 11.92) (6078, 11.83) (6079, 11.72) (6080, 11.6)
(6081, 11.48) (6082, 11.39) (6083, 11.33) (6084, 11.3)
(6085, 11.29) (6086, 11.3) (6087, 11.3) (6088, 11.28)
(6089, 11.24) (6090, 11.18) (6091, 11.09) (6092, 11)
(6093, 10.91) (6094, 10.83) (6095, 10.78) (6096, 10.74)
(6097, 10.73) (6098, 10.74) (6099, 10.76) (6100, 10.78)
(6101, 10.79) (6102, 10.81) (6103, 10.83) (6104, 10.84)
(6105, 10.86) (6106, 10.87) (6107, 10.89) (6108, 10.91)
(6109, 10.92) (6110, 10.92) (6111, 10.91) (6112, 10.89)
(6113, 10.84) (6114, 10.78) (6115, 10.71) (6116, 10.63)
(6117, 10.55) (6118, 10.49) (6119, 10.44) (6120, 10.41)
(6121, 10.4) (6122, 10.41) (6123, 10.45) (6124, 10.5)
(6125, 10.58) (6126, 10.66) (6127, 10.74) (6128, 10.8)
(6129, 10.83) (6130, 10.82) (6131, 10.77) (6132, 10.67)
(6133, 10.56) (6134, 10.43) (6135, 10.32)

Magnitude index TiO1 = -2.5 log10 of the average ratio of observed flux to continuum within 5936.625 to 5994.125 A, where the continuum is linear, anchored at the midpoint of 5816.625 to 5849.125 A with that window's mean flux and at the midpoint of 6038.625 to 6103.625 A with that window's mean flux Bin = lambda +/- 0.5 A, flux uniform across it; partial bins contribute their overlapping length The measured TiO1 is 0.13 mag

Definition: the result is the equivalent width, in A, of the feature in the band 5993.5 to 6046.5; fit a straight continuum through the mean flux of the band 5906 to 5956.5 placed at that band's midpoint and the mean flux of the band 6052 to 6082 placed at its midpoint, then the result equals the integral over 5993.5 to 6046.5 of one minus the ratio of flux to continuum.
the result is 0.8 A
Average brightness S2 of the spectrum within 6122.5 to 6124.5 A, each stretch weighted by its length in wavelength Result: 10.5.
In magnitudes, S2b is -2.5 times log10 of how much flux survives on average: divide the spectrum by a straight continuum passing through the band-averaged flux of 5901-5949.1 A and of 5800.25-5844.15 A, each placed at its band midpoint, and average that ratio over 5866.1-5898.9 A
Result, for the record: 0.18 mag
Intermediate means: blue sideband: 11.2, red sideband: 10.4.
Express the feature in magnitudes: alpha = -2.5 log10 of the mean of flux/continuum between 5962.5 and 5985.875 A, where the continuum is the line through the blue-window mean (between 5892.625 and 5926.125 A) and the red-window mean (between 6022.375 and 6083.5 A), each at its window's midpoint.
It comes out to 0.14 mag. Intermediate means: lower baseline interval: 9.36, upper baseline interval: 11.7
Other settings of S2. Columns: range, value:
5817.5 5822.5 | 11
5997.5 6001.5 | 10.5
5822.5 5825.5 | 11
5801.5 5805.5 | 11.2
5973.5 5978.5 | 8.21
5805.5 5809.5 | 11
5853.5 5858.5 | 10.8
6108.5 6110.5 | 10.9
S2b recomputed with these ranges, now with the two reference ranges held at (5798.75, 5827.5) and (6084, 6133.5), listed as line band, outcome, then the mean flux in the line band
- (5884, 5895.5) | 0.373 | 7.81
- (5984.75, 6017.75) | 0.018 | 10.7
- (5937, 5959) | 0.018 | 10.8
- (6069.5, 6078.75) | -0.096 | 11.8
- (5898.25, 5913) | 0.195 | 9.2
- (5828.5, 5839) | -0.032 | 11.4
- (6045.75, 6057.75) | -0.161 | 12.6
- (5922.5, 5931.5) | 0.071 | 10.3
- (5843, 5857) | -0.004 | 11.1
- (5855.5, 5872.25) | 0.024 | 10.8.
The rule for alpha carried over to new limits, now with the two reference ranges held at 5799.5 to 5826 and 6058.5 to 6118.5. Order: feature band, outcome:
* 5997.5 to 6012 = 0.04 mag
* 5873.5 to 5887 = 0.11 mag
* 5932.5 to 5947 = 0.05 mag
